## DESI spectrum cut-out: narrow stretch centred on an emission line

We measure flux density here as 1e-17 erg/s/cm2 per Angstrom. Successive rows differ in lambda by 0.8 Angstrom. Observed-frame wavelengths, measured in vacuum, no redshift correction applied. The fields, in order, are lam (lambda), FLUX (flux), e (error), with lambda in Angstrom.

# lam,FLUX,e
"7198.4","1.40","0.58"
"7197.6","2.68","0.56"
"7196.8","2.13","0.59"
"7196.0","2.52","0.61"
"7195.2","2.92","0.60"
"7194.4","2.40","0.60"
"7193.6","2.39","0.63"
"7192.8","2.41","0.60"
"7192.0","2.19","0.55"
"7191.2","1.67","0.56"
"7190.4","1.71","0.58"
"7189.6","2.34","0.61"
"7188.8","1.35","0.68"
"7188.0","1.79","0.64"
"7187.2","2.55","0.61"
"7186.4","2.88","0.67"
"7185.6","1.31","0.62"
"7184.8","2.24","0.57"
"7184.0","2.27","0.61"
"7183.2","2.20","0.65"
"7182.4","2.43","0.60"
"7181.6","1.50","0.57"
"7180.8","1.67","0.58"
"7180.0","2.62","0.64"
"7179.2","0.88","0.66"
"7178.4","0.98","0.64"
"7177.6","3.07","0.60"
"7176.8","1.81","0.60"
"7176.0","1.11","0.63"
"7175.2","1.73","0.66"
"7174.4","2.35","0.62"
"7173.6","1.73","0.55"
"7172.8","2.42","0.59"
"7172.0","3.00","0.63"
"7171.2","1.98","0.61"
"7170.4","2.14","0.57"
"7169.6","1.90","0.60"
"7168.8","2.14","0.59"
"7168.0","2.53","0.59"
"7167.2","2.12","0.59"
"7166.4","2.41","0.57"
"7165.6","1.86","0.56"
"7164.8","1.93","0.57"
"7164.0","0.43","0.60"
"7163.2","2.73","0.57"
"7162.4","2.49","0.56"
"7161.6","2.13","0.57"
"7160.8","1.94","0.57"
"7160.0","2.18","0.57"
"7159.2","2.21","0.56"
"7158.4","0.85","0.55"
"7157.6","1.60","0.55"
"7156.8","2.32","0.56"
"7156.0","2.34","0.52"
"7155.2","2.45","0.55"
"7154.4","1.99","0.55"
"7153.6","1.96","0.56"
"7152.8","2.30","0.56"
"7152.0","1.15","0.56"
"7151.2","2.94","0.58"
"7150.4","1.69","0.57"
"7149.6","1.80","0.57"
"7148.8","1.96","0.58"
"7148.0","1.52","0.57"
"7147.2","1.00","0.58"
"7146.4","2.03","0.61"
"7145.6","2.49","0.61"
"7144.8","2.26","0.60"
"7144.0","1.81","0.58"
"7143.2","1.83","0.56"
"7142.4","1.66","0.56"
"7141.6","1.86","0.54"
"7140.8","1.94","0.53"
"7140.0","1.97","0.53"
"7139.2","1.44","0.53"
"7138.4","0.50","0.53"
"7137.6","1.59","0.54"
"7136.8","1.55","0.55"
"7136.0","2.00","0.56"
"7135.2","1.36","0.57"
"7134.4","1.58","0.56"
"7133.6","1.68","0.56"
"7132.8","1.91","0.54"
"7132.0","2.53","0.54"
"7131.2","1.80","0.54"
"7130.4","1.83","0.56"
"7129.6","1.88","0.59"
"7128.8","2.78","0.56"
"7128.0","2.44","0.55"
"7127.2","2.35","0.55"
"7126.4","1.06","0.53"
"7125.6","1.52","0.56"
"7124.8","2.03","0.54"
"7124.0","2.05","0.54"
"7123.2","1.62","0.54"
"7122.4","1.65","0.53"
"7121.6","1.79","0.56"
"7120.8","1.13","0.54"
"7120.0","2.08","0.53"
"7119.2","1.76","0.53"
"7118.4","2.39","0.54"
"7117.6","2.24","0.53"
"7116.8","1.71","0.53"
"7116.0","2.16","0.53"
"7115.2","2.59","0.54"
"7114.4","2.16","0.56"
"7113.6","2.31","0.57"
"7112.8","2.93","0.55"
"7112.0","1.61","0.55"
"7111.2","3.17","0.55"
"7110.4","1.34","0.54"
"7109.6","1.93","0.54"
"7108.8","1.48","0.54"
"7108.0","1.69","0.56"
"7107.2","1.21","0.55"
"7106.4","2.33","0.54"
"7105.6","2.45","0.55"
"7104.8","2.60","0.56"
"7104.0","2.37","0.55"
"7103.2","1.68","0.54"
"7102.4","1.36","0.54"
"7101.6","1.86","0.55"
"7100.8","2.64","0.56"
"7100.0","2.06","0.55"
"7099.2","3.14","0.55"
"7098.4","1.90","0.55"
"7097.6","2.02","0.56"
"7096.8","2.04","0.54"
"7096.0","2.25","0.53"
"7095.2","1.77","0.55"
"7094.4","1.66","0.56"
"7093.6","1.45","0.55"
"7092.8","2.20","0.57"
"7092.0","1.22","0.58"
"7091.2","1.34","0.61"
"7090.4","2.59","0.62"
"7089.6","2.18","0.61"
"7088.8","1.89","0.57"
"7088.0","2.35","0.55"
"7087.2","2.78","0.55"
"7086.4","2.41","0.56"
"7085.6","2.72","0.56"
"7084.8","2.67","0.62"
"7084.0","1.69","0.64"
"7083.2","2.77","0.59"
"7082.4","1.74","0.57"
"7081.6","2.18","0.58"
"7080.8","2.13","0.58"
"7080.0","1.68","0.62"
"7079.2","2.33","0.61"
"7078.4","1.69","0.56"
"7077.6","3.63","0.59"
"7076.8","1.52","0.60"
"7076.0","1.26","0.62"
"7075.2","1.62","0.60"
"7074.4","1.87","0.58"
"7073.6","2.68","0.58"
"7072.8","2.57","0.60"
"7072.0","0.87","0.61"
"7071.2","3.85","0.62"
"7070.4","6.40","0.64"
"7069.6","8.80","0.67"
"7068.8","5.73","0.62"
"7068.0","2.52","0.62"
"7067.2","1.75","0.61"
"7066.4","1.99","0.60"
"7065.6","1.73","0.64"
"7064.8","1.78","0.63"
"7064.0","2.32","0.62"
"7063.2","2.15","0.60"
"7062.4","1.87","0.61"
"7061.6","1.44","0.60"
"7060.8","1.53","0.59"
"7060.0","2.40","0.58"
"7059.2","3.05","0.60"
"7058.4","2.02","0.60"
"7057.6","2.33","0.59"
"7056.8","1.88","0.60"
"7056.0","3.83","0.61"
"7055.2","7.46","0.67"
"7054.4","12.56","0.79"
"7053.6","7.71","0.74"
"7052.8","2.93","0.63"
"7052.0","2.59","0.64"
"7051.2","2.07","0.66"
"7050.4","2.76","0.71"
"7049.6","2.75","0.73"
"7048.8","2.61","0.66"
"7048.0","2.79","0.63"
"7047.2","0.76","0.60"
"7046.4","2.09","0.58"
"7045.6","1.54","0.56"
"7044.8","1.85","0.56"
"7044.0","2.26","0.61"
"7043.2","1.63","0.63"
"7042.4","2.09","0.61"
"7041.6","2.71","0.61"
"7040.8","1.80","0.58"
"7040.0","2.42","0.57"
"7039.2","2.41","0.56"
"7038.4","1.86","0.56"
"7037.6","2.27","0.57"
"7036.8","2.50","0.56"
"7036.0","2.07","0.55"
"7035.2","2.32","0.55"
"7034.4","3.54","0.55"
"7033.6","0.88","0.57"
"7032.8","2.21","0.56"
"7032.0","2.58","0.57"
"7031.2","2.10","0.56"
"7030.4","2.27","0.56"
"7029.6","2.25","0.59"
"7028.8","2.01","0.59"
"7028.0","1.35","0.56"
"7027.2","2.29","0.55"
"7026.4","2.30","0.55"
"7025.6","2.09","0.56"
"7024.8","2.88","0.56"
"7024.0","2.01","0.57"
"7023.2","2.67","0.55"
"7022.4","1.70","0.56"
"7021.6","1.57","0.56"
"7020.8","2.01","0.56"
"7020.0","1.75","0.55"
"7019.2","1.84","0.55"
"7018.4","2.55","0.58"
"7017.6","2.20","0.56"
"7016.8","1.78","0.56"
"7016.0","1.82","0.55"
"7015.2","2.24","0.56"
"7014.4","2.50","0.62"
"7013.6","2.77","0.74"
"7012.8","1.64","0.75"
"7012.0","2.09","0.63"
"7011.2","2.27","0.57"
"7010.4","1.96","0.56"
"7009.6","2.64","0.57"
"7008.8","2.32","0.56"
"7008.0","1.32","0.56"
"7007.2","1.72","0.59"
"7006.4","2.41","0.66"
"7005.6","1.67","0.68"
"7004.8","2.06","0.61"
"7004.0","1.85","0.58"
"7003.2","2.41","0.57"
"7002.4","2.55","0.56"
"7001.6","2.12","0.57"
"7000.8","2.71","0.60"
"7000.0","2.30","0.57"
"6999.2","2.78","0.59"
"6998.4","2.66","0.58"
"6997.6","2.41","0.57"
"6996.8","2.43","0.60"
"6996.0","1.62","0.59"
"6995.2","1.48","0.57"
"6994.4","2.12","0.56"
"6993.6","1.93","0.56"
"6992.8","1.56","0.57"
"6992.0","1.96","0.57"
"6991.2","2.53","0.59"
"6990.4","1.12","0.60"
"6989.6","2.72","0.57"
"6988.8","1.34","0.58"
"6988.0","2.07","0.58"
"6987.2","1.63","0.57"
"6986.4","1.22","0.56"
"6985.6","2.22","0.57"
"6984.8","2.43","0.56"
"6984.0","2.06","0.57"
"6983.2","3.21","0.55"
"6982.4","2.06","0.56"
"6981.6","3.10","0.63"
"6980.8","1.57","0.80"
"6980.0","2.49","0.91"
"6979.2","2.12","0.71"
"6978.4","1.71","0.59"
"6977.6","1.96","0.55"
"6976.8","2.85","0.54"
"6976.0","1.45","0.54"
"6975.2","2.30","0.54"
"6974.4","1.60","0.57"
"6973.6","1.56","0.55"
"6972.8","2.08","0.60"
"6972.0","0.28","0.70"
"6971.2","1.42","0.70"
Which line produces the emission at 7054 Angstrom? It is [S II] 6716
